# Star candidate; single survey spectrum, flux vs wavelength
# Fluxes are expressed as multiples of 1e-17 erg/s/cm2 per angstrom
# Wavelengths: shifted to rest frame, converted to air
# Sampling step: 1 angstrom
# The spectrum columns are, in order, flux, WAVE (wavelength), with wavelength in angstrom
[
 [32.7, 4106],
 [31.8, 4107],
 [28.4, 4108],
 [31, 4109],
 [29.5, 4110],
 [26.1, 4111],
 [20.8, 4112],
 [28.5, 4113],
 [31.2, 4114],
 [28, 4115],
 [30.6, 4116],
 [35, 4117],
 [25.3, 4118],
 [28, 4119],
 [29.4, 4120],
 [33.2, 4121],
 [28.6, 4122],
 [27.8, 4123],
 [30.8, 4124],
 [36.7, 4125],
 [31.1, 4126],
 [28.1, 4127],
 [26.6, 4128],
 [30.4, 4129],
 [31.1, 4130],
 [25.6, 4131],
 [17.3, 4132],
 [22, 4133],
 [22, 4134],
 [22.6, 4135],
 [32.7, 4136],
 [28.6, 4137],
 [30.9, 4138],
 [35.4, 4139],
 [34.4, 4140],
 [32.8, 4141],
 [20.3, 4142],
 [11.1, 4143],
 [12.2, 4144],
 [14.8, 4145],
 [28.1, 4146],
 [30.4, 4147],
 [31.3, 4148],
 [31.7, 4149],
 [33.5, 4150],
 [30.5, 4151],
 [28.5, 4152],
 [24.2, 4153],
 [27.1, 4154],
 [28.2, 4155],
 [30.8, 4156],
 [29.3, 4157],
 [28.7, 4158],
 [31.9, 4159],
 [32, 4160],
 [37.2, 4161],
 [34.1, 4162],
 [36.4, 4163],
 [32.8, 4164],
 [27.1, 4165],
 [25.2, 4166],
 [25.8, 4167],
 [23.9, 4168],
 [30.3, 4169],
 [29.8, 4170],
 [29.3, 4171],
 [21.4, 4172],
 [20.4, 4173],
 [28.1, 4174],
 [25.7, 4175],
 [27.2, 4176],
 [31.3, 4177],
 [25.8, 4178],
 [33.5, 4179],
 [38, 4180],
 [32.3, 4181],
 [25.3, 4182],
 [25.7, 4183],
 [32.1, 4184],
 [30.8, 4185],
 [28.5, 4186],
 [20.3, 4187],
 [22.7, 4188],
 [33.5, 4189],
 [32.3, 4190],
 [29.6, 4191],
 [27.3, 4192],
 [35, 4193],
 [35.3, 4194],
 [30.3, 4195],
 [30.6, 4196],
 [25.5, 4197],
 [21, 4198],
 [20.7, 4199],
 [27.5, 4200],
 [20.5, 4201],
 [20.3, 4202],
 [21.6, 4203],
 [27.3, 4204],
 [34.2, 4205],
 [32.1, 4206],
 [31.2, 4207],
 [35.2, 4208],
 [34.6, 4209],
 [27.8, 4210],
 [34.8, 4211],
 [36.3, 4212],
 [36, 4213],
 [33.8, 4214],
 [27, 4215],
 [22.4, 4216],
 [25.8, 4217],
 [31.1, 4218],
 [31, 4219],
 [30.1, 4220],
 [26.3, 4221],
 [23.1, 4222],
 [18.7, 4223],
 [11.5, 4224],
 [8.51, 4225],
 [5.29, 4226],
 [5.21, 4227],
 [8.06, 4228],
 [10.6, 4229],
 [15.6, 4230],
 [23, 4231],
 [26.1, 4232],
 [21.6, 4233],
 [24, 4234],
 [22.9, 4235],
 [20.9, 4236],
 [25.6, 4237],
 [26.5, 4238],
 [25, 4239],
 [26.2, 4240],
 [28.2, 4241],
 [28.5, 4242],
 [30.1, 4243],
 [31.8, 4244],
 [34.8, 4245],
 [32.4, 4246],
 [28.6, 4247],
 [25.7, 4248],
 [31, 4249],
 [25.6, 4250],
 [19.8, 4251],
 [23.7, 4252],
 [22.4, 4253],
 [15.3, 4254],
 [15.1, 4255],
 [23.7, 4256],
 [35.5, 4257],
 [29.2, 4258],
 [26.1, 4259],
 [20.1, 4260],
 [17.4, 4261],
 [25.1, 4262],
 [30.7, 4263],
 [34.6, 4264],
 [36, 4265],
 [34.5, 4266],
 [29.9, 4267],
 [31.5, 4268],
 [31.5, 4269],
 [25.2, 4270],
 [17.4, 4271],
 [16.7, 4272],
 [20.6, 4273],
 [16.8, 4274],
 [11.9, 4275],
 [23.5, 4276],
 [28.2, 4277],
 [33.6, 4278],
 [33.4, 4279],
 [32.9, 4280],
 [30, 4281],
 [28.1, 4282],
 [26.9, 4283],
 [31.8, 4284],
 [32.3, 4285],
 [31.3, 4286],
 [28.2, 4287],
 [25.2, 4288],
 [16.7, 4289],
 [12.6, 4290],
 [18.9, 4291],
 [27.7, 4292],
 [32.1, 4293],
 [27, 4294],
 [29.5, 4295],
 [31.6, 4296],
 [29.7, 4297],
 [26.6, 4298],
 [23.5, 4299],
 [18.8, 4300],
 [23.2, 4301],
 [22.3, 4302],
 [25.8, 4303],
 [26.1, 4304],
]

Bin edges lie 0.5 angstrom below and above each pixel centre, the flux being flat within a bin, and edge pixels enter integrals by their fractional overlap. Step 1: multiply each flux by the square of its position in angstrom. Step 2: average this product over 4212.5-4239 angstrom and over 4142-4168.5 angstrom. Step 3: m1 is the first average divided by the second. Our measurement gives 0.8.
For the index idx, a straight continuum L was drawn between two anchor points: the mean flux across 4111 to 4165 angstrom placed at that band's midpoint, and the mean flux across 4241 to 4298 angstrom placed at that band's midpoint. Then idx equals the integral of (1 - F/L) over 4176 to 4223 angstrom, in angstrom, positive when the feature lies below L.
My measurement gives -2.3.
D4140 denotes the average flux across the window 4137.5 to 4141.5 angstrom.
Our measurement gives 33.4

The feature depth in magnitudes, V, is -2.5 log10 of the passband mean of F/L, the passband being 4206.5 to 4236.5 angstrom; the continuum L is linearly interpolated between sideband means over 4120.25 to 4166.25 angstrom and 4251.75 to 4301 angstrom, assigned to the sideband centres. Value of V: 0.15 mag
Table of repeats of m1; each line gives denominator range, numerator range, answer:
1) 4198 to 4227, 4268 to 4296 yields 1.03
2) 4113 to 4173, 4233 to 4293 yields 0.98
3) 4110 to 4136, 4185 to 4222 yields 1.07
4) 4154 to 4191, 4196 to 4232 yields 0.85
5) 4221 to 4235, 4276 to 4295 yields 1.75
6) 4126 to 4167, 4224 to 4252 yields 0.84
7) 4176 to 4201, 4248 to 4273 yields 0.92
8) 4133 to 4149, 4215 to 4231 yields 0.75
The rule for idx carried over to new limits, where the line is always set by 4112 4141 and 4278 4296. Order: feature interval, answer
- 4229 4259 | 2.9 angstrom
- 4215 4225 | 1.6 angstrom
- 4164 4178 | 0.9 angstrom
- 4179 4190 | -0.3 angstrom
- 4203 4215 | -1.7 angstrom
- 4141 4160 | 1.4 angstrom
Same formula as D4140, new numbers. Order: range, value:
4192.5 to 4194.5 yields 35.1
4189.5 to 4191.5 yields 30.9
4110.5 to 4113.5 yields 25.1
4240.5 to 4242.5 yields 28.4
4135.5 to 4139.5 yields 31.9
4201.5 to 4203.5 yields 21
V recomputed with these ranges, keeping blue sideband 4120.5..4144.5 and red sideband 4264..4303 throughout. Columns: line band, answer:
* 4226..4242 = 0.29 mag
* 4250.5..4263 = 0.15 mag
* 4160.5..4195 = -0.09 mag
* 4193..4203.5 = 0.04 mag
